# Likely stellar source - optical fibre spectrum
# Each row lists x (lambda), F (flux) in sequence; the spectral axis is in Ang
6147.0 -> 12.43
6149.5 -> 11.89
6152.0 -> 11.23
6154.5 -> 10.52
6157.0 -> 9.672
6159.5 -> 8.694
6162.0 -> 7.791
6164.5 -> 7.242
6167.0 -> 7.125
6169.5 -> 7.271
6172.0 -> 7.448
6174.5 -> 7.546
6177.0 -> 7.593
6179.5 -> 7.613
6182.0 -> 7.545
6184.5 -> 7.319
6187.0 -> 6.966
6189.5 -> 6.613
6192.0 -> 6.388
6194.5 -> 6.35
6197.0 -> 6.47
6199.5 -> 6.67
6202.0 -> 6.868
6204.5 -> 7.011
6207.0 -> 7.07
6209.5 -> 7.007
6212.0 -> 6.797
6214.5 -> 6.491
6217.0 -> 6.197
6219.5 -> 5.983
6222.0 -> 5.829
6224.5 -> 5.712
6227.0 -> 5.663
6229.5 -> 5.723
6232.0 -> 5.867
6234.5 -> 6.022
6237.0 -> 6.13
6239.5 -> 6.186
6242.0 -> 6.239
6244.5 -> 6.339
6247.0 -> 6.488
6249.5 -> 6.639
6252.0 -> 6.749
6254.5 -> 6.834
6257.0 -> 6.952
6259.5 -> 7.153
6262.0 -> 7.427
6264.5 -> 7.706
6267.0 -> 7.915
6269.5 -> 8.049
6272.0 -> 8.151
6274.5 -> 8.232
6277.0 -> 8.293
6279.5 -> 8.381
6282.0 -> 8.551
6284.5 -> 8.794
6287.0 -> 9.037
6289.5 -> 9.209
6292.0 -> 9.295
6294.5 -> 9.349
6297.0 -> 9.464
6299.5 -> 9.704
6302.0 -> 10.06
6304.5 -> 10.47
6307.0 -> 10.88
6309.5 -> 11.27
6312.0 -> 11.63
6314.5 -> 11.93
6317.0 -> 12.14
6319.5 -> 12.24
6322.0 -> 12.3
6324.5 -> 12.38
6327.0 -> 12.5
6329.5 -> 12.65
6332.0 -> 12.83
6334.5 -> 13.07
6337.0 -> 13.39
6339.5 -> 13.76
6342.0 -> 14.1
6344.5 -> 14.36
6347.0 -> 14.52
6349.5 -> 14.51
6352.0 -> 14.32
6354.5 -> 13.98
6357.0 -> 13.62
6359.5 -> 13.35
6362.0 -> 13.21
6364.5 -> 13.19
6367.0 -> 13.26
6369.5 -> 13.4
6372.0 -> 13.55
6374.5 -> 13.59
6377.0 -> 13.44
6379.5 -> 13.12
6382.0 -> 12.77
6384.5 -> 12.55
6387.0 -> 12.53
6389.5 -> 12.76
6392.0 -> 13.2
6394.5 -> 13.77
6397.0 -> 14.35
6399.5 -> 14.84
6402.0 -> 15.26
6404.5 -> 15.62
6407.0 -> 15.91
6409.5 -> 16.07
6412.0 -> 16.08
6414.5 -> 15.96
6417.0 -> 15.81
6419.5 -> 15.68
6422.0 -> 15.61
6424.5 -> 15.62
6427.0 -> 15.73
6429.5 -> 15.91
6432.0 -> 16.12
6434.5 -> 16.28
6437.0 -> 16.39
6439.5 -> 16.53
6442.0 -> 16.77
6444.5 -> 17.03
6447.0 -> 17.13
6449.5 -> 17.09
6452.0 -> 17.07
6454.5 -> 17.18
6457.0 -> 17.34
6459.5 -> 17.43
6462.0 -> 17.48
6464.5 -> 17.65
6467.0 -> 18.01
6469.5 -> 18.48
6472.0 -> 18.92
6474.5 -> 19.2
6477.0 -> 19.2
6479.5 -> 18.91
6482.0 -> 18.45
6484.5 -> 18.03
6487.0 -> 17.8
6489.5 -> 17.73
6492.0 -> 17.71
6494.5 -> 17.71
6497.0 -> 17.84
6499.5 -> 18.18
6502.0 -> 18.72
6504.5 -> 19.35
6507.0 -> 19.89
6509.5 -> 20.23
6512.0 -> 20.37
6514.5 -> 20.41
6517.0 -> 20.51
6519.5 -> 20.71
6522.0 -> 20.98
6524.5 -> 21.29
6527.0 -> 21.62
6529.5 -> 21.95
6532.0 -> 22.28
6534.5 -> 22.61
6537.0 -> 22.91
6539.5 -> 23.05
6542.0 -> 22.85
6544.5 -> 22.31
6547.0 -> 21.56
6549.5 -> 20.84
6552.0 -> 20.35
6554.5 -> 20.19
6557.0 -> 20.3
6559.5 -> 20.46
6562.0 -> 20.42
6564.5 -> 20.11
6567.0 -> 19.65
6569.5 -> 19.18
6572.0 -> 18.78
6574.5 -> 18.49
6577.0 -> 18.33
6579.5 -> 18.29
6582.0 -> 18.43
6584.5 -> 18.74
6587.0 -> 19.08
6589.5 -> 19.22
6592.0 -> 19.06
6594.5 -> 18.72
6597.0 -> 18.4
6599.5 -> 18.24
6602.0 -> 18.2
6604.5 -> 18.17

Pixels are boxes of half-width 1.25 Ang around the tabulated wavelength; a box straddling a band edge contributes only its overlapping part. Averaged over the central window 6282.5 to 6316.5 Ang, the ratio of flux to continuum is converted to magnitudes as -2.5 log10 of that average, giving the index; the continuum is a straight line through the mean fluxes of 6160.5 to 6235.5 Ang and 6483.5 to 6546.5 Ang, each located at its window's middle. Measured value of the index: 0.10 mag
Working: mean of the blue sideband 6.75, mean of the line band 10.1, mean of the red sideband 20.3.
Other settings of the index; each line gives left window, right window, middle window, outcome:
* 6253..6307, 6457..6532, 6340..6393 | -0.061 mag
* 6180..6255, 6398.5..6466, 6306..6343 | -0.096 mag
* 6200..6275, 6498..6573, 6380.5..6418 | -0.010 mag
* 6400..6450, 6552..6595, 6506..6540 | -0.170 mag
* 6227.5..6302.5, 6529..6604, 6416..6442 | -0.115 mag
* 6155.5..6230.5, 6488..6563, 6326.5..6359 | -0.050 mag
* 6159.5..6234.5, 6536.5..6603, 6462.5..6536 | -0.123 mag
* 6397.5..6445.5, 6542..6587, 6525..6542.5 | -0.178 mag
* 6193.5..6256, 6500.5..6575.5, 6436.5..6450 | -0.028 mag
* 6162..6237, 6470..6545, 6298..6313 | 0.066 mag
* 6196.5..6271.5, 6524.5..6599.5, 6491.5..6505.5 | -0.038 mag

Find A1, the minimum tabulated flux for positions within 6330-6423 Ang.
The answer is 12.53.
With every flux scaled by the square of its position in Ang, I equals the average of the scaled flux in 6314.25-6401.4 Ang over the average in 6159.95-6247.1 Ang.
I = 2.1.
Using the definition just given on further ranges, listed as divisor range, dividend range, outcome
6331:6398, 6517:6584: 1.62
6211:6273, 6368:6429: 2.30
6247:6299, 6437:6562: 2.57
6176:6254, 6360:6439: 2.37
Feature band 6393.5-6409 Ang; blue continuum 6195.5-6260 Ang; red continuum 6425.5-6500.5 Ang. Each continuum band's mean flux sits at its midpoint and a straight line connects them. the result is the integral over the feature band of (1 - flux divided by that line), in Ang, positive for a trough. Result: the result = -0.5 Ang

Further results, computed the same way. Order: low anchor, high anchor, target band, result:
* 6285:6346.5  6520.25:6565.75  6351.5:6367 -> -0.10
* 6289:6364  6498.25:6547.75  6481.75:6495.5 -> 1.17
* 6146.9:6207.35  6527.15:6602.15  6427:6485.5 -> -2.55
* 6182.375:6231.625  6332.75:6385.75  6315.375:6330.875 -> -0.62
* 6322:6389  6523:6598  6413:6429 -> -0.17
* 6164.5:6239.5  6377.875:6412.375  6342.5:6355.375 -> -2.06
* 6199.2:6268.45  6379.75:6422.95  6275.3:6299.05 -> 0.47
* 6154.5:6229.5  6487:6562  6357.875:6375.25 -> 0.89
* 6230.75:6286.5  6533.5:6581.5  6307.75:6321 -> -2.84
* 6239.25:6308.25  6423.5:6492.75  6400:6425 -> -1.03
